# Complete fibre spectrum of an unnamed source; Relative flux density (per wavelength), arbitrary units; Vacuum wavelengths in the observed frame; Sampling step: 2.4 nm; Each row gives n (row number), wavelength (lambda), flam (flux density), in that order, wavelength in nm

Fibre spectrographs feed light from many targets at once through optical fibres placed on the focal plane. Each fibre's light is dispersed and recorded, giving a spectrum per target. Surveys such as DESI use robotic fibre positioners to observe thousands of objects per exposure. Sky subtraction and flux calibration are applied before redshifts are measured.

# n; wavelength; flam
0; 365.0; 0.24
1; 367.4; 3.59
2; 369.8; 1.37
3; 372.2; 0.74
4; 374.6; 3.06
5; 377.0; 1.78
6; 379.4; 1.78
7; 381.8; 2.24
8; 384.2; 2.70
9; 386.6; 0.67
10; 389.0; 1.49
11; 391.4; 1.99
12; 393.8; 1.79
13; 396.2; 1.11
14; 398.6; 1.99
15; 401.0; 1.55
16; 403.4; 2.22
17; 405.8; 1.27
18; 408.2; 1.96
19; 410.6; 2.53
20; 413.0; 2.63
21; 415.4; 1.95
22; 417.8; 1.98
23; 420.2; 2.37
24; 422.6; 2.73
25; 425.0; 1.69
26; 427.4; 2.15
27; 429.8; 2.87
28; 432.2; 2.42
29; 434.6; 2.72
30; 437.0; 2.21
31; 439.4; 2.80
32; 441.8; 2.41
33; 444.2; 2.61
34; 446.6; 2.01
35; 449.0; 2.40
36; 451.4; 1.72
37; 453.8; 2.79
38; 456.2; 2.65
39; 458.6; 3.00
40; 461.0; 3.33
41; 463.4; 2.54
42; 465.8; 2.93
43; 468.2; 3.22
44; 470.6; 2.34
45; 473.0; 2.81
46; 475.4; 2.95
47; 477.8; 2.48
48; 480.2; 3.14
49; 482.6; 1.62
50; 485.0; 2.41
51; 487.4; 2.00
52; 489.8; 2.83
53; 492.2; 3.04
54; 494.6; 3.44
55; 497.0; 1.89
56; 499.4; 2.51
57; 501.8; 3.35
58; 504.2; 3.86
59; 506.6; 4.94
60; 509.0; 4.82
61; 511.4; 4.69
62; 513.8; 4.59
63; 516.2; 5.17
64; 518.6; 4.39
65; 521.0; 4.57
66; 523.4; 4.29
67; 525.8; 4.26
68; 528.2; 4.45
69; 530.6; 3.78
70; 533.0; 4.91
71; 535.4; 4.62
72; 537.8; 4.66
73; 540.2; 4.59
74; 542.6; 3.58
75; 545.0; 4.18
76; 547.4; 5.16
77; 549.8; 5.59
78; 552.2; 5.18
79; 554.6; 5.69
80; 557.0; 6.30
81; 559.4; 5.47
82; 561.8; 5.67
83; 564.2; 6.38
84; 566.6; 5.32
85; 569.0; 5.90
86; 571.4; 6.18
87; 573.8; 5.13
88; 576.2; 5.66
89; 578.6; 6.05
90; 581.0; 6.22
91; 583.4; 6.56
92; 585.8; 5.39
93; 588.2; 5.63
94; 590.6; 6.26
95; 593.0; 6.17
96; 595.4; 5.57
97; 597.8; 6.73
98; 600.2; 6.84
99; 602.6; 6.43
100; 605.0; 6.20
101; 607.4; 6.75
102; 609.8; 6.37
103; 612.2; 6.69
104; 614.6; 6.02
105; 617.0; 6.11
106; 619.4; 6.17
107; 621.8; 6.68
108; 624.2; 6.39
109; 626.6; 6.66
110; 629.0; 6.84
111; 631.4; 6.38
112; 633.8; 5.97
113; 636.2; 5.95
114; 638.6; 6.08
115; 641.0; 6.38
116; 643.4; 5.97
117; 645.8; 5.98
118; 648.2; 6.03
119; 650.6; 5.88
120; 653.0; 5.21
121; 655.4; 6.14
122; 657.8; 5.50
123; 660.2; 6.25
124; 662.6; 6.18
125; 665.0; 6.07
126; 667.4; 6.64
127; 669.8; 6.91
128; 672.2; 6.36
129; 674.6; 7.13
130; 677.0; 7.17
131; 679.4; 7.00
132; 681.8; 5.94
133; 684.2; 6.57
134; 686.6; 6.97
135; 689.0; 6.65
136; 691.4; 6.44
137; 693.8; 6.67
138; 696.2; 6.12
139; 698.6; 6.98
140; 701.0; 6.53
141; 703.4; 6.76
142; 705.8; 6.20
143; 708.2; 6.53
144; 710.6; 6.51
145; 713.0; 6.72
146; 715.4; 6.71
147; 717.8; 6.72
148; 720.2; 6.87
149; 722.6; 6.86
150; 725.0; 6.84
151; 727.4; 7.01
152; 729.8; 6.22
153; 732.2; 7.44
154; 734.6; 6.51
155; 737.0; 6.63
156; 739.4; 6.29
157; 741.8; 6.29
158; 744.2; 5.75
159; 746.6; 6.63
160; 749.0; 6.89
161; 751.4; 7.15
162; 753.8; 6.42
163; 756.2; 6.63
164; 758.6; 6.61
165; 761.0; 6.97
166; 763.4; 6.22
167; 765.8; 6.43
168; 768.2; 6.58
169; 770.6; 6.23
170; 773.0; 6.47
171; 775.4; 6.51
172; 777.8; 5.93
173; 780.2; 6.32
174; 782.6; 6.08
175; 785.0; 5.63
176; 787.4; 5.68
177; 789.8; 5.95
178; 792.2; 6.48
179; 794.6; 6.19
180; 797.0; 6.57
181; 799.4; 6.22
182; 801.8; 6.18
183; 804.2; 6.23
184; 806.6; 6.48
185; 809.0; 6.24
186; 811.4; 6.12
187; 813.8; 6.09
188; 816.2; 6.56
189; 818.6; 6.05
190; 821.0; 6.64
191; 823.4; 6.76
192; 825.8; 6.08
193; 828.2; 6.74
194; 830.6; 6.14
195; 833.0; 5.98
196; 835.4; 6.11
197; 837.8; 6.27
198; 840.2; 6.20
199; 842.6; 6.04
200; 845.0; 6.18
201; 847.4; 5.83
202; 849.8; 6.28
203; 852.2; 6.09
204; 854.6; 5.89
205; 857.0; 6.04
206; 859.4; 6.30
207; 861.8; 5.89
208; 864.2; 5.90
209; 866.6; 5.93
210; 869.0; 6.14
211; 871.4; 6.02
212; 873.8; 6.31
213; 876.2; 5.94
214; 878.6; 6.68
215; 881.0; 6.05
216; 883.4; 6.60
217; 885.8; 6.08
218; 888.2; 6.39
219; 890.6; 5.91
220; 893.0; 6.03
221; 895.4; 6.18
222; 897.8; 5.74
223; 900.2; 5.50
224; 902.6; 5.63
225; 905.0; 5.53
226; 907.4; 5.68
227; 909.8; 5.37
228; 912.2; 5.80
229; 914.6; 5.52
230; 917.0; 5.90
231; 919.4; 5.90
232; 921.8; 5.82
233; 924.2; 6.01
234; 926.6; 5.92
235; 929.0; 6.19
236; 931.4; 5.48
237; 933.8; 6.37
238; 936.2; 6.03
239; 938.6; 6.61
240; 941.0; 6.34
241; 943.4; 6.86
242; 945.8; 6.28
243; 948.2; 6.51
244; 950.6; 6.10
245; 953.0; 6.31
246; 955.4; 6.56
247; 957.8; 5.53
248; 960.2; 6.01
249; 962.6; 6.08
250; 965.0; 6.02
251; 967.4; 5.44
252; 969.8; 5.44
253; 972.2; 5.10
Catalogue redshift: 0.26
